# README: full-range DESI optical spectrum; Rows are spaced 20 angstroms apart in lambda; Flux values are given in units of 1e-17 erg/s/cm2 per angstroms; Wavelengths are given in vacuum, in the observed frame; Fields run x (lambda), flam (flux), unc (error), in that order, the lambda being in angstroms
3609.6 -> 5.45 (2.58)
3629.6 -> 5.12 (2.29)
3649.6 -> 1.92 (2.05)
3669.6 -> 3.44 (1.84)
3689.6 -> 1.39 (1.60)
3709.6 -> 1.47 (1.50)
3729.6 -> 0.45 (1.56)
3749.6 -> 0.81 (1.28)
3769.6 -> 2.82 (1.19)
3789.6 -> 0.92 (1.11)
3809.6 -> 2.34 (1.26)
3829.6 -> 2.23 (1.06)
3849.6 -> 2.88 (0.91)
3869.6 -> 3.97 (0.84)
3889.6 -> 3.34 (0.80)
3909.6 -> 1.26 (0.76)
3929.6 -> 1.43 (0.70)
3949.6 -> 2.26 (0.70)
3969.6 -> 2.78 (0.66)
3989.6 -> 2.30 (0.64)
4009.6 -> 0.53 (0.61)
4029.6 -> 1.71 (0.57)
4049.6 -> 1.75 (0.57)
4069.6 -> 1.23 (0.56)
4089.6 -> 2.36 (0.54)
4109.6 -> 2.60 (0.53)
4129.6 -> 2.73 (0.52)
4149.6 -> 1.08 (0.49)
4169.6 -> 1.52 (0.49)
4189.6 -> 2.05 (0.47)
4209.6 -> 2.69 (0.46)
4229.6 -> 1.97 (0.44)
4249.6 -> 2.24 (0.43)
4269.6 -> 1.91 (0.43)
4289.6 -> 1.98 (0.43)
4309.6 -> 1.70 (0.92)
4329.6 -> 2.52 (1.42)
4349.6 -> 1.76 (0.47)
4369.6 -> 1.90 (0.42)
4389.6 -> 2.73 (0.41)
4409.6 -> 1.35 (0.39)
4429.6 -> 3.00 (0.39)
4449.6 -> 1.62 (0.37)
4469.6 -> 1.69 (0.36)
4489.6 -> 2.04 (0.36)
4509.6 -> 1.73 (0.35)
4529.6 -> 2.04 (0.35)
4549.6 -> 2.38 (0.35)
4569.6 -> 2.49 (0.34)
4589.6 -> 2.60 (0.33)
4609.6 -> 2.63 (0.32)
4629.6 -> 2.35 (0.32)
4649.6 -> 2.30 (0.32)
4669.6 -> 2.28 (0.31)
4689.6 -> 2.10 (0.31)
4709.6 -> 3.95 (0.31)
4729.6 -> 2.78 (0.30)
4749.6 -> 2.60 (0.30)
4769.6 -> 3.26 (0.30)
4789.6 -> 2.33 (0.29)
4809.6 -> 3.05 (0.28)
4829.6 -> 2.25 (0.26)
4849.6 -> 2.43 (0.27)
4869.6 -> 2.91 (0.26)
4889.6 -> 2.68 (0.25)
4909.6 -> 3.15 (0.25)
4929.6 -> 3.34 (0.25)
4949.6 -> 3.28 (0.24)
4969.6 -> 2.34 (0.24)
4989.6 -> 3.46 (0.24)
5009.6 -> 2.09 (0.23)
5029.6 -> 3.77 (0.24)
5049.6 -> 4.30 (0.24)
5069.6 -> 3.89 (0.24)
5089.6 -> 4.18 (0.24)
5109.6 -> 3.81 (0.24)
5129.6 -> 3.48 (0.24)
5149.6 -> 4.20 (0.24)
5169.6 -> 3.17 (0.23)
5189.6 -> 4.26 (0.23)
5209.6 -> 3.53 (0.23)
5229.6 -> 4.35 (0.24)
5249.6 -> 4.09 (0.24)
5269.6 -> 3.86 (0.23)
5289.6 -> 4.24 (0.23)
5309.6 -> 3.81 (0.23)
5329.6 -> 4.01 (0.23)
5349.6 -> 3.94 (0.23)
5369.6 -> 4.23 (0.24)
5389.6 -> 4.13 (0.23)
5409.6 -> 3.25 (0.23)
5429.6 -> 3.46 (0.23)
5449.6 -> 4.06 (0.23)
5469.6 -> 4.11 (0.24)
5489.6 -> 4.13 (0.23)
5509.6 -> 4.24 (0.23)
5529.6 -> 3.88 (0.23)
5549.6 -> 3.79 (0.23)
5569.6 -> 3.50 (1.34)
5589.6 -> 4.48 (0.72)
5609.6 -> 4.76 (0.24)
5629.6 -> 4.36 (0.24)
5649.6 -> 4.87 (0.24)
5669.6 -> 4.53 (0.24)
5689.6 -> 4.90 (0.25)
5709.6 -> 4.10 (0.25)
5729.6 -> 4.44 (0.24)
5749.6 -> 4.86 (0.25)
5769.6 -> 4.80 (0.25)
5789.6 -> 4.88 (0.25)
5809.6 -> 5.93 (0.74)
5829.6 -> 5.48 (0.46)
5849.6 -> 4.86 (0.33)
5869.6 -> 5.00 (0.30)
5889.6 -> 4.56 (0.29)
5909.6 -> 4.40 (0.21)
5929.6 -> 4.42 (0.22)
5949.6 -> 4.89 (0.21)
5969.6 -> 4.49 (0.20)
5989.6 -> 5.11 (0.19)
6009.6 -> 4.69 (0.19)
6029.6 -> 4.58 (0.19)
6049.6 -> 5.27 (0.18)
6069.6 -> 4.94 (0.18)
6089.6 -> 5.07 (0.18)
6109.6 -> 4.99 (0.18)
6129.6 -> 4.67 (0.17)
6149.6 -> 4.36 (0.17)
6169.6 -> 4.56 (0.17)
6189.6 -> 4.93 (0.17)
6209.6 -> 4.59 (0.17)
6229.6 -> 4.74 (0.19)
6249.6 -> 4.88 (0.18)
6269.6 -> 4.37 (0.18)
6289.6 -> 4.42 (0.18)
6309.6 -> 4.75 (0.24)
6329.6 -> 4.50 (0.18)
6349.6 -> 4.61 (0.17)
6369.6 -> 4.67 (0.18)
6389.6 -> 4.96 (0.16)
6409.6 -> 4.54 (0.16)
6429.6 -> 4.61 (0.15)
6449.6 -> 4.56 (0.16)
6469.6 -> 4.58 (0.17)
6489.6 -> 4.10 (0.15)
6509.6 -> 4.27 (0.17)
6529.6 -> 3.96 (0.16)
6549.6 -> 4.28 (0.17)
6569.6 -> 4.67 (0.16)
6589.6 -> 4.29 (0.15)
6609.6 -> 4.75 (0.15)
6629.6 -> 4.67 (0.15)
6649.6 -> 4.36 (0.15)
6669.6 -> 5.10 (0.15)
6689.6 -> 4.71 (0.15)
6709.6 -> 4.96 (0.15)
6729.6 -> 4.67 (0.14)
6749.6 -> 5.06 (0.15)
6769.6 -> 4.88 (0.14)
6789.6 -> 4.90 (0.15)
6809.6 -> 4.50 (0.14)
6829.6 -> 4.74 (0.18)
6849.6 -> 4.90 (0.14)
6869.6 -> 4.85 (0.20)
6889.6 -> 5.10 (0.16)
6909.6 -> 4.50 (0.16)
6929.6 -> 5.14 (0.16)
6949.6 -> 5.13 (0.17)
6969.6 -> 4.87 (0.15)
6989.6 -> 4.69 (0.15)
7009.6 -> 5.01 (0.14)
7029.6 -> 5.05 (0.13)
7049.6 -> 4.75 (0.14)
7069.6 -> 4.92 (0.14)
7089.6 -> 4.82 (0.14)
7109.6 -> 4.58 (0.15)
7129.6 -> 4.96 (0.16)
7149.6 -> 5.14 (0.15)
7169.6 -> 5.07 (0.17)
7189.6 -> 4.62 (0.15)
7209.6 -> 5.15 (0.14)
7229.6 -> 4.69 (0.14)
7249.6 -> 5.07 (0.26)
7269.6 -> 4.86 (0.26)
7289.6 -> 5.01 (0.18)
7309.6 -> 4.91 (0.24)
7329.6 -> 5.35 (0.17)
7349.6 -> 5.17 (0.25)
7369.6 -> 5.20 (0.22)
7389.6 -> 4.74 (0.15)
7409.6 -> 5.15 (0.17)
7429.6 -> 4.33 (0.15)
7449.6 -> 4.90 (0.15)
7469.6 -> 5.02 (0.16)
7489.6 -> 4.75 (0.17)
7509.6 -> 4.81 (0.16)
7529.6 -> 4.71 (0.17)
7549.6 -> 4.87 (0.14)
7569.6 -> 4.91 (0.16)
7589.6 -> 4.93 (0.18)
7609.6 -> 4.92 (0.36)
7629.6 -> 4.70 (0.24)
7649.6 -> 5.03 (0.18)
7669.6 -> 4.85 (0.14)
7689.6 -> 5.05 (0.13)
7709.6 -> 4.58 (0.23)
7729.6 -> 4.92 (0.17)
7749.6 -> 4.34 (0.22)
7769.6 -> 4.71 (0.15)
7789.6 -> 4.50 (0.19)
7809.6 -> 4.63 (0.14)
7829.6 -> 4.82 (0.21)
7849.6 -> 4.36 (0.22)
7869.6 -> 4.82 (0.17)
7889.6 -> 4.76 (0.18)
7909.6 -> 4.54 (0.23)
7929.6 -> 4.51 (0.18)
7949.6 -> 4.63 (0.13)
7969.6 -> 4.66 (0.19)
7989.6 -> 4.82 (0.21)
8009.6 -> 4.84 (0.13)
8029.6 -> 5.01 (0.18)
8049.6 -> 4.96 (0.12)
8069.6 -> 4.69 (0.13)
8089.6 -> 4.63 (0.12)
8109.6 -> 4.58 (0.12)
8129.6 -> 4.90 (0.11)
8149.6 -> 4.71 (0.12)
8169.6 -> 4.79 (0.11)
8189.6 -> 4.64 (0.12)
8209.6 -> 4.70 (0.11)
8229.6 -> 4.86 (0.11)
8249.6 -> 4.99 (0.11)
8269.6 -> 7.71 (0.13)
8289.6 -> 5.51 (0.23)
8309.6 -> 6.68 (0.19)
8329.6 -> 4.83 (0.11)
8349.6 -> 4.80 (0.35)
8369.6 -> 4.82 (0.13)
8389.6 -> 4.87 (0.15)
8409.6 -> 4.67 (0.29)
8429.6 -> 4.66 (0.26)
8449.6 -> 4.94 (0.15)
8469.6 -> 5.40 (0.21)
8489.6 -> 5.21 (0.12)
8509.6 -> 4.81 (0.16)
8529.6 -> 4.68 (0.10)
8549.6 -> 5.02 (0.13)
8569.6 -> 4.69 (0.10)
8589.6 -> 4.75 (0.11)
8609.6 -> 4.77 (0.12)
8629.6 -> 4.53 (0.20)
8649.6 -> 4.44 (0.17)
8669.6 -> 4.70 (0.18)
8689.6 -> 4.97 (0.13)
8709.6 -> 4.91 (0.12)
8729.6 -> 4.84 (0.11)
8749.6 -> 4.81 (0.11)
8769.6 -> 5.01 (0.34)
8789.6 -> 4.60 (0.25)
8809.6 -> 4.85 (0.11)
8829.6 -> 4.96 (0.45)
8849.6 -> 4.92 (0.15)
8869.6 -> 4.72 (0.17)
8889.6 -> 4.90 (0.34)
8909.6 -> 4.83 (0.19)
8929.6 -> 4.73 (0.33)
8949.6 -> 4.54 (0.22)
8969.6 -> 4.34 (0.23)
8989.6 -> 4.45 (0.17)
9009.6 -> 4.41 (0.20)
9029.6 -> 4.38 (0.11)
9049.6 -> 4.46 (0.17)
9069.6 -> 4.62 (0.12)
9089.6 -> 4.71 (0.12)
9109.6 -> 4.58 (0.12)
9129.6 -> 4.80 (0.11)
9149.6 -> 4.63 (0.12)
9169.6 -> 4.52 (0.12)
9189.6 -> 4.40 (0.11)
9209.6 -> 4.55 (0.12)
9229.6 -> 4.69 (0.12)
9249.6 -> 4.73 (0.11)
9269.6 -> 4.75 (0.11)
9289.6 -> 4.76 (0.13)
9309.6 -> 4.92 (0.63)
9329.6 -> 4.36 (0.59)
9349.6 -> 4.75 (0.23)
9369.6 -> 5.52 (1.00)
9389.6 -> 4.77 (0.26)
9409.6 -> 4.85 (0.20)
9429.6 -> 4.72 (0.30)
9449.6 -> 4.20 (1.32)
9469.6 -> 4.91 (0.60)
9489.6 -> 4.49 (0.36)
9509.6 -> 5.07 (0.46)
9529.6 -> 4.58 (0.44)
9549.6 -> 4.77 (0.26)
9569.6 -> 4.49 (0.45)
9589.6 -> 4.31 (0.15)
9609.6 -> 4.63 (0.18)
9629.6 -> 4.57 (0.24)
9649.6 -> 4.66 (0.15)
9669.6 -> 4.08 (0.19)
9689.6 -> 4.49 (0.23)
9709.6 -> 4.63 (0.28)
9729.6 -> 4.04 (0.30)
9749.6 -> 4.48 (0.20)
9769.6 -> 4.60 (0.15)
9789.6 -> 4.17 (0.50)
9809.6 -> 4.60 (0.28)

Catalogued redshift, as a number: 0.26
